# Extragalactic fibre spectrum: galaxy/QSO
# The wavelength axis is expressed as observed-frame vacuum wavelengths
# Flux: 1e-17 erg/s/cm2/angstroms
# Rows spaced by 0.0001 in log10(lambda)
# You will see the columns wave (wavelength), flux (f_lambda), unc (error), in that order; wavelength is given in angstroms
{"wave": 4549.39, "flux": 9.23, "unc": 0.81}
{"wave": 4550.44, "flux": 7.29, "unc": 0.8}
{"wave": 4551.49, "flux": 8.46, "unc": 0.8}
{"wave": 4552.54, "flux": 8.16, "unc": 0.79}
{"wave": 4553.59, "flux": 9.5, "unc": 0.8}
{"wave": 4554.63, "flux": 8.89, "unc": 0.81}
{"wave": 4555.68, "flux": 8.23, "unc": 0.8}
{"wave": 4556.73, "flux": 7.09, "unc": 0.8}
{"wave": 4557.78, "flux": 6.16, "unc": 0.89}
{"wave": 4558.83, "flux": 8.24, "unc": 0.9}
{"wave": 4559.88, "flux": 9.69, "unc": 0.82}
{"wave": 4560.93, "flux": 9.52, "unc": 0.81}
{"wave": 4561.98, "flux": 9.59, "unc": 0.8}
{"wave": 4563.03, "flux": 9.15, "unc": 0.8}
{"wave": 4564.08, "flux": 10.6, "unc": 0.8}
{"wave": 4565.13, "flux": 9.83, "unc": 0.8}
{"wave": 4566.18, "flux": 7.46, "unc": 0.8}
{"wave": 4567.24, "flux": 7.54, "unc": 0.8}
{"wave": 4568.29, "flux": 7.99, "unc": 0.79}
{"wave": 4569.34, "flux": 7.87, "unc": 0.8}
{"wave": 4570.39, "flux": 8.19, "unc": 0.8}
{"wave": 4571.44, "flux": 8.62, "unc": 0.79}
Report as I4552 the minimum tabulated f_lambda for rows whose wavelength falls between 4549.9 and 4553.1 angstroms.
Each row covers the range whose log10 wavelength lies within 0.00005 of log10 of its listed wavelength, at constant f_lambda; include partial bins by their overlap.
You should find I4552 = 7.29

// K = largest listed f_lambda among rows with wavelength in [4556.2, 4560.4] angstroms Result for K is 9.69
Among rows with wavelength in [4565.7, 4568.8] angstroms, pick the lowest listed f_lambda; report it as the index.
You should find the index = 7.46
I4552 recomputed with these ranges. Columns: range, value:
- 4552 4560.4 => 6.16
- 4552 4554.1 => 8.16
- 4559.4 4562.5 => 9.52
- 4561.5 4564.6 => 9.15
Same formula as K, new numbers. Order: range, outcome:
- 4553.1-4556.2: 9.5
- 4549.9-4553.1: 8.46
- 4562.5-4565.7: 10.6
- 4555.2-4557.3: 8.23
